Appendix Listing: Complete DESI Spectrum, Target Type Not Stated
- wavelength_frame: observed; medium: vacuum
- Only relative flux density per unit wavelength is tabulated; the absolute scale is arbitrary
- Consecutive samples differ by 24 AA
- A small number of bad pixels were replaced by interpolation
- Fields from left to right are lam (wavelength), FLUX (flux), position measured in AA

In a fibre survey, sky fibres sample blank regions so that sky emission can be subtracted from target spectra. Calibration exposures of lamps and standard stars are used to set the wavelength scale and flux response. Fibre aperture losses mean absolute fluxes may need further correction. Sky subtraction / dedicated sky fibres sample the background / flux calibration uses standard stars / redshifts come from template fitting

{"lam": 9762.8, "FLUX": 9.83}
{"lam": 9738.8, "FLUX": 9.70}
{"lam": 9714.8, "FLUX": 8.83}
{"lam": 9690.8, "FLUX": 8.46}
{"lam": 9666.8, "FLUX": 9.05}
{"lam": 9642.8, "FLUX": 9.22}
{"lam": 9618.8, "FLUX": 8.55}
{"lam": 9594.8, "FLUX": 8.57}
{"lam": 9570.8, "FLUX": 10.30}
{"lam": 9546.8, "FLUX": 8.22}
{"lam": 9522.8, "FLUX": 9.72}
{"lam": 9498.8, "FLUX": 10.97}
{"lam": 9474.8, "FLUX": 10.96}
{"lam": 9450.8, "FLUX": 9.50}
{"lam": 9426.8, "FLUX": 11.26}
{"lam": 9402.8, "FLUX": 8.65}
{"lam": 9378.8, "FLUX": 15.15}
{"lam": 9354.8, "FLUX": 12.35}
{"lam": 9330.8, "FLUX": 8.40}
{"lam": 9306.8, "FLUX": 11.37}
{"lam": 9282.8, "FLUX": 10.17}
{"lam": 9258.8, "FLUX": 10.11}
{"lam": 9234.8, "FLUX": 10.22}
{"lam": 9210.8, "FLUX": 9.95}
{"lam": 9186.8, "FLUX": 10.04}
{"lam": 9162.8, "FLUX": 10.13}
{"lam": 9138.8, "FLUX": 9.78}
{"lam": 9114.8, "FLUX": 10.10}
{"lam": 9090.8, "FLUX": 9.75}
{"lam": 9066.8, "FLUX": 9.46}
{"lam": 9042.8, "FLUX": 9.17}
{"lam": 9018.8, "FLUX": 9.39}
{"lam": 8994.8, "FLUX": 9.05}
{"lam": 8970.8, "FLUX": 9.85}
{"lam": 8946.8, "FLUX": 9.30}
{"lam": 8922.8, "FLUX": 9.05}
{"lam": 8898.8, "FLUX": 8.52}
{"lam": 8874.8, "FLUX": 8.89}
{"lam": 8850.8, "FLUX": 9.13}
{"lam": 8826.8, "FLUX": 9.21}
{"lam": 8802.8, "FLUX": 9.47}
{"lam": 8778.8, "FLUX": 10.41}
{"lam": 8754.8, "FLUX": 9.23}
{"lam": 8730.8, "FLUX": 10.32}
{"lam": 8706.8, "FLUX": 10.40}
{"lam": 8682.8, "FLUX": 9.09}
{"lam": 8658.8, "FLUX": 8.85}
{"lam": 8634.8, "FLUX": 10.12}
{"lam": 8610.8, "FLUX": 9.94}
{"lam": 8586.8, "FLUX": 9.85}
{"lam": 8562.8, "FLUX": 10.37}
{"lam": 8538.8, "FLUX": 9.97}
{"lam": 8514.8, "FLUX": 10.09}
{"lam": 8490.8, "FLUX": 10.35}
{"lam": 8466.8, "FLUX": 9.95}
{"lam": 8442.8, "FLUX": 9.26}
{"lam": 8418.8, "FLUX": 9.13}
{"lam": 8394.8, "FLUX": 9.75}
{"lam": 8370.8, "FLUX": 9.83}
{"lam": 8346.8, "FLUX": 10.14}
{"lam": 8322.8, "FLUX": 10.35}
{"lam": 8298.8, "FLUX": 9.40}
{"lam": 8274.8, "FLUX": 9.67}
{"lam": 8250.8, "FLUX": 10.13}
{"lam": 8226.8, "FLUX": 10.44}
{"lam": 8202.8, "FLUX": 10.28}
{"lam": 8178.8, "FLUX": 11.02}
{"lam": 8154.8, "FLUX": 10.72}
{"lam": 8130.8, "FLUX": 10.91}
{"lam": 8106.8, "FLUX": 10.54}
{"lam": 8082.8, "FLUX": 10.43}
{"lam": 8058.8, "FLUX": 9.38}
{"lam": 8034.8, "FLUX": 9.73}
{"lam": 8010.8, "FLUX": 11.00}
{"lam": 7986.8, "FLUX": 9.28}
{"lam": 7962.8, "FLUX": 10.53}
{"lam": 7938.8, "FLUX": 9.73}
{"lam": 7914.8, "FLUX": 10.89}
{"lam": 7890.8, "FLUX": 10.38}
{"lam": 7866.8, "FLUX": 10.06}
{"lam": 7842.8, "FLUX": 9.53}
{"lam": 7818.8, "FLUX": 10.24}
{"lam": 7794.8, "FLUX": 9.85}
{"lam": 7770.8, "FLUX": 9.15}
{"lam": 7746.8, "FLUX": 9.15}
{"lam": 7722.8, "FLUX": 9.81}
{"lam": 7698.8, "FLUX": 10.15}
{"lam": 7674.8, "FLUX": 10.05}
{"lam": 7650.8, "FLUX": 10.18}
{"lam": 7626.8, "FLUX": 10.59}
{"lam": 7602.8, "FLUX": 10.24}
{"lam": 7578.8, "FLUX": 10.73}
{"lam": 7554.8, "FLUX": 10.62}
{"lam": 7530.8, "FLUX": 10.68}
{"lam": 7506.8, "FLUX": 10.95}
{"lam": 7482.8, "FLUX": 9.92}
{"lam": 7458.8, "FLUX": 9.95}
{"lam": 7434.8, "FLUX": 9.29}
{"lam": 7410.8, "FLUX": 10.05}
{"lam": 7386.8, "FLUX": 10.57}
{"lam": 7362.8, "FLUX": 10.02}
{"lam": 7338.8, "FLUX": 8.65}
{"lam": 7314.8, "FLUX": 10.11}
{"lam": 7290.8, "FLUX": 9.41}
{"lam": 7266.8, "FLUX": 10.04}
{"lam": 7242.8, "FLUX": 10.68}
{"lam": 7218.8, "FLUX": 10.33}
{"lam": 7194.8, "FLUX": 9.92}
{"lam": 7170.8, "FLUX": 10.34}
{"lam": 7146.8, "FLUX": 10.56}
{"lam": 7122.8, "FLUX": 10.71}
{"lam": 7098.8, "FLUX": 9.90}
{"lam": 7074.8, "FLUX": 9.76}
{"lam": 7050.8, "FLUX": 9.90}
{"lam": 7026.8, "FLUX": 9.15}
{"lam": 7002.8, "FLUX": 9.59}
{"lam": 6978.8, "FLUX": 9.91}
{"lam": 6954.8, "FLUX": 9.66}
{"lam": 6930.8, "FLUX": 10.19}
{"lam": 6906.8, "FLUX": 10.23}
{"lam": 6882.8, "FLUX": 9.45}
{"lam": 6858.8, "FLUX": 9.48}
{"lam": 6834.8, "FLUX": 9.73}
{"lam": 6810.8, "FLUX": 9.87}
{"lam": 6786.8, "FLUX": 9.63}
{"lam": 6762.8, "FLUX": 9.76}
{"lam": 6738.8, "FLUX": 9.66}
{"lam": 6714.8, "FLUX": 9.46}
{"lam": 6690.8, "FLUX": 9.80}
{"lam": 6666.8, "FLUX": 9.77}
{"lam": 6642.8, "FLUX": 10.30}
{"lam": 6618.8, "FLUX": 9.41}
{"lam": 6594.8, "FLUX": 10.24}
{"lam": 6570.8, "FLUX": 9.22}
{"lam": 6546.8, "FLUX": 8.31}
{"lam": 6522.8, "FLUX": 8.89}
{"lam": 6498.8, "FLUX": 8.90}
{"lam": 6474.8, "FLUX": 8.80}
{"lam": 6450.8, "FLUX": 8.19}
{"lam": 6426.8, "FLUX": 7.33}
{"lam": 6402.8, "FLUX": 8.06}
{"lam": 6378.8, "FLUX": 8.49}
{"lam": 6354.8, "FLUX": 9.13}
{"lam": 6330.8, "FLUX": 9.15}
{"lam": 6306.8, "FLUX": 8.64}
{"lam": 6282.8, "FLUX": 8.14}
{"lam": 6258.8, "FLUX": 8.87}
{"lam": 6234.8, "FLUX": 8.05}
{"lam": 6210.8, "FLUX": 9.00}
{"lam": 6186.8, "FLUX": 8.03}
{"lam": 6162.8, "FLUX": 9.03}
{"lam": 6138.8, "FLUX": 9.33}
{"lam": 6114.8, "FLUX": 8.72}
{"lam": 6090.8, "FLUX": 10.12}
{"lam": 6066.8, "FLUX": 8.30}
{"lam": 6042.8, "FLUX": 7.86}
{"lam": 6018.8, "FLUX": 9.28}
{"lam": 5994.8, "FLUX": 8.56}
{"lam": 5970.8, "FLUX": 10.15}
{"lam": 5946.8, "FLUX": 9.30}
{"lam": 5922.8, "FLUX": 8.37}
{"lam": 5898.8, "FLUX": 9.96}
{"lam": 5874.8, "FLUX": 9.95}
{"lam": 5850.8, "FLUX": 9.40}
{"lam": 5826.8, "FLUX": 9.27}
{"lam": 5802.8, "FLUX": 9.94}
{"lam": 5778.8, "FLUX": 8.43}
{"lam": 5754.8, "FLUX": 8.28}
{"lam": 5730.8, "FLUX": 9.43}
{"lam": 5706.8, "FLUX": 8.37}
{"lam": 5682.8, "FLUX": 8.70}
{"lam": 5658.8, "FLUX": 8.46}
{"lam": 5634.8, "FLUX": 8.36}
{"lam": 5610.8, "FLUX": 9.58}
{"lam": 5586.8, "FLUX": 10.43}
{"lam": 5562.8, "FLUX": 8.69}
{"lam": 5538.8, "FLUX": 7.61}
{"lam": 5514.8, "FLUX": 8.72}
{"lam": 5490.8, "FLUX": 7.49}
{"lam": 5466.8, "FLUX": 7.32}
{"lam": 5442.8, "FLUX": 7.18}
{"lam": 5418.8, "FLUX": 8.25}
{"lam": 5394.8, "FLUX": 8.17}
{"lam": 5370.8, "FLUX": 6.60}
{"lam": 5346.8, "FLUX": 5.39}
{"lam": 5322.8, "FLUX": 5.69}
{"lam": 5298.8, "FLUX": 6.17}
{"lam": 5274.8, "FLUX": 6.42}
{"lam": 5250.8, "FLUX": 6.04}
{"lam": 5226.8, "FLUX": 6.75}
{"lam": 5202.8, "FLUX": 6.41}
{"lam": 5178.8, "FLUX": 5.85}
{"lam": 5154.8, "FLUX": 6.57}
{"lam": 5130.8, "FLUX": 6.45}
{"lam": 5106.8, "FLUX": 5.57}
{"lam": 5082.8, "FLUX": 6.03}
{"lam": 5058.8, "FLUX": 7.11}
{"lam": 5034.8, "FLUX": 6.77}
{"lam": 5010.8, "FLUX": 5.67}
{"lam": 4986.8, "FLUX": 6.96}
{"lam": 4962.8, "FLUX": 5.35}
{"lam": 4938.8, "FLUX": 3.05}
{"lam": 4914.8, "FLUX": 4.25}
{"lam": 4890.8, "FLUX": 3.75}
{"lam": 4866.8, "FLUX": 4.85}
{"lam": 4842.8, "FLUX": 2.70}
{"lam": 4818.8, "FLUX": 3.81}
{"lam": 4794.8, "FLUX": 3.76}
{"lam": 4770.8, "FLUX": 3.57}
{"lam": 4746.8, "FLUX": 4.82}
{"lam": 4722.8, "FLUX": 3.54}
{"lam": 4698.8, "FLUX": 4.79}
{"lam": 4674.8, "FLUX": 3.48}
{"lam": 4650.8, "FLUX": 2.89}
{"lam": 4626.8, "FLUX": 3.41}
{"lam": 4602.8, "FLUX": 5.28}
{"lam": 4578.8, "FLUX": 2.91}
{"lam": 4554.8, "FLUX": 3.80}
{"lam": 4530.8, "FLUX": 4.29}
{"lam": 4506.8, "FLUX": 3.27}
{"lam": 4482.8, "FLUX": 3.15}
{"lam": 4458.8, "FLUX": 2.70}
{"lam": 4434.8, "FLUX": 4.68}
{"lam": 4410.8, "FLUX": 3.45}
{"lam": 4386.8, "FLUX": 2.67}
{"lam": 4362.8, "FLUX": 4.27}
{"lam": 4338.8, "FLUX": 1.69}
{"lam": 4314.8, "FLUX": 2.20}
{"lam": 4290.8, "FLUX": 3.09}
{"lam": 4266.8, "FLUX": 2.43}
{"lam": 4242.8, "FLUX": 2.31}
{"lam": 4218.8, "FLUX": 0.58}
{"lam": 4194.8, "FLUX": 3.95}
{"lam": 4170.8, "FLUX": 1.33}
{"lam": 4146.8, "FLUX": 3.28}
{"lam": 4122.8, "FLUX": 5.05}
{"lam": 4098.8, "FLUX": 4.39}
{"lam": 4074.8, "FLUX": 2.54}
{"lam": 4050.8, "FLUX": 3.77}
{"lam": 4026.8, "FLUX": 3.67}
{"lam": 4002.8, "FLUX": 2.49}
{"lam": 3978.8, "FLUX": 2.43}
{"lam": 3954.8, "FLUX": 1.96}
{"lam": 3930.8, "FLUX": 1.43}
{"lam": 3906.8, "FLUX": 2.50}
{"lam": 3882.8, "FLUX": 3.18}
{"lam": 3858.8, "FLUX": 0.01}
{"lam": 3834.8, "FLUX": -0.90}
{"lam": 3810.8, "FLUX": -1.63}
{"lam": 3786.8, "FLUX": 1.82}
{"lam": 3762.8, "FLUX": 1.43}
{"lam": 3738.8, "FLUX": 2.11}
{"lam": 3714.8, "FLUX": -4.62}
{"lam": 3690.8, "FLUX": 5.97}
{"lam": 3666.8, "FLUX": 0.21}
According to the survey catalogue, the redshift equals 0.243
